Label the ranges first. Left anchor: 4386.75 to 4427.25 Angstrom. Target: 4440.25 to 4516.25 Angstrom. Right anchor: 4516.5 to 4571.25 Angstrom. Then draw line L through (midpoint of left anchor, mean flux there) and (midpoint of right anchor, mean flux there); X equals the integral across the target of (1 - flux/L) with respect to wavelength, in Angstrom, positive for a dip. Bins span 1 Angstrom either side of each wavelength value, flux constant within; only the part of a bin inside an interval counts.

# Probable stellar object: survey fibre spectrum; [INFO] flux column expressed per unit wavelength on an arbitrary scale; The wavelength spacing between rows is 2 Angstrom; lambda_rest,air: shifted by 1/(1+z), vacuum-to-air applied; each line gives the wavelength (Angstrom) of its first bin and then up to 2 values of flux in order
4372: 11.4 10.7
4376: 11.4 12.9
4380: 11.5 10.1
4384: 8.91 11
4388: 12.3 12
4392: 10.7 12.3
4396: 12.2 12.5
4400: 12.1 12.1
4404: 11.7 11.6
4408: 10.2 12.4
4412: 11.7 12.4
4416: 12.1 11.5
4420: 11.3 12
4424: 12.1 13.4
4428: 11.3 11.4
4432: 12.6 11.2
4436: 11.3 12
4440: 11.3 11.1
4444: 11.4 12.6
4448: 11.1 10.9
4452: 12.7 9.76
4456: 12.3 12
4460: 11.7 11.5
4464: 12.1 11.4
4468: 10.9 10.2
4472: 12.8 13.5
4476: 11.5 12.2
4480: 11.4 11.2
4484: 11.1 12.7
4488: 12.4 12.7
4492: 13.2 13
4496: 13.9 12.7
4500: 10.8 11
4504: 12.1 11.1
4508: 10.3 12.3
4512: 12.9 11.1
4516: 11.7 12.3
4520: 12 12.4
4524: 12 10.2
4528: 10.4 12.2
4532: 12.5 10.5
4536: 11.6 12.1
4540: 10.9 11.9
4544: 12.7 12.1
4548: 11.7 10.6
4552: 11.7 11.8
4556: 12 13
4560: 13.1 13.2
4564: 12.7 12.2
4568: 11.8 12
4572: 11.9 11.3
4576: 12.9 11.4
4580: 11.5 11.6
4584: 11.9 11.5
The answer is 0.6 Angstrom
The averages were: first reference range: 11.9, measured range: 11.8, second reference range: 11.9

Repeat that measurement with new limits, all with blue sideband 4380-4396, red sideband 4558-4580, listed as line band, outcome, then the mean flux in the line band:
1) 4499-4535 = 1.17 Angstrom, 11.5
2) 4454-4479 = -0.29 Angstrom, 11.8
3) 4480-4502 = -0.91 Angstrom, 12.3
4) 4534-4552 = 0.68 Angstrom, 11.6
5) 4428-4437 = -0.14 Angstrom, 11.6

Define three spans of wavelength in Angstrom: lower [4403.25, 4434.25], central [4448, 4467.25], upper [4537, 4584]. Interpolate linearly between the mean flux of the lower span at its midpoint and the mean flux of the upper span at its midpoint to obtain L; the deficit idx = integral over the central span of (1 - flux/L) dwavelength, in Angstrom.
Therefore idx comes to 0.5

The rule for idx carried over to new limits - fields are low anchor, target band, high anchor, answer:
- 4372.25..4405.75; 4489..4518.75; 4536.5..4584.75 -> -0.58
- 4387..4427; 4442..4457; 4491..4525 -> 0.59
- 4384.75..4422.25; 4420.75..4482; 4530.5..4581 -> 0.63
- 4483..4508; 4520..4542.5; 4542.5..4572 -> 1.17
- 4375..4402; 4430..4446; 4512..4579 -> 0.06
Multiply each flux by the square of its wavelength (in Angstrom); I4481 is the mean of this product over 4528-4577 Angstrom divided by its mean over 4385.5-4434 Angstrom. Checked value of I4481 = 1.1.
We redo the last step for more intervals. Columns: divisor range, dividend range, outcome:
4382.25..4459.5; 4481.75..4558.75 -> 1.06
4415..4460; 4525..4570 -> 1.07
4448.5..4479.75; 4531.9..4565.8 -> 1.07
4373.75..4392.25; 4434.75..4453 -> 1.07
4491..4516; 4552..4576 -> 1.05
